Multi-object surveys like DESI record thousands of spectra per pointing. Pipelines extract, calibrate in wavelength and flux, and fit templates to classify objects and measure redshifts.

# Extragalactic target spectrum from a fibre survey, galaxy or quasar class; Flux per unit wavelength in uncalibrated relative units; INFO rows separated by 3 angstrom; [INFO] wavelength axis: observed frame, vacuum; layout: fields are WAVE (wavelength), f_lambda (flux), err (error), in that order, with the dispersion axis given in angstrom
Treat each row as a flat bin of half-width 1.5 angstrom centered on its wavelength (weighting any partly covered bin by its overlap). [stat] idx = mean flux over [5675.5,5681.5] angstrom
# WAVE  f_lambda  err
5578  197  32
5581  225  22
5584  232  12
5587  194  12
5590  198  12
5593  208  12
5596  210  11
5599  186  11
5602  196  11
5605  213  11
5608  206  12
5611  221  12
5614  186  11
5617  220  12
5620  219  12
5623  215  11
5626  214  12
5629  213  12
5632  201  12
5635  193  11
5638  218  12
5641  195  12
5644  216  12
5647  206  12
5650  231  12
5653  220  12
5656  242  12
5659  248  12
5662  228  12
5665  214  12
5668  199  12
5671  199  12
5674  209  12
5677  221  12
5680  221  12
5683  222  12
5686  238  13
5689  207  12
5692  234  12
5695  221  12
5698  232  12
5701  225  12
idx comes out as 221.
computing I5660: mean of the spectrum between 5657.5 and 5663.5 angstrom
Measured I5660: 238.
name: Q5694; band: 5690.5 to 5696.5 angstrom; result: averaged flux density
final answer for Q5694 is 228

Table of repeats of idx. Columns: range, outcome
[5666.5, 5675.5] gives 202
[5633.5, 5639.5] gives 206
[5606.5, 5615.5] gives 204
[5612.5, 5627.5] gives 211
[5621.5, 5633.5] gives 211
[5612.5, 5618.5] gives 203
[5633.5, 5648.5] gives 206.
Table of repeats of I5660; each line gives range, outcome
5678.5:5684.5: 222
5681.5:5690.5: 222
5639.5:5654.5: 214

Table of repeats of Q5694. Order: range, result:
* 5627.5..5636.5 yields 202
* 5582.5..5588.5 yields 213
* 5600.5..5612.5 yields 209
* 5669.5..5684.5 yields 214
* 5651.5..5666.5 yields 230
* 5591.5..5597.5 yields 209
